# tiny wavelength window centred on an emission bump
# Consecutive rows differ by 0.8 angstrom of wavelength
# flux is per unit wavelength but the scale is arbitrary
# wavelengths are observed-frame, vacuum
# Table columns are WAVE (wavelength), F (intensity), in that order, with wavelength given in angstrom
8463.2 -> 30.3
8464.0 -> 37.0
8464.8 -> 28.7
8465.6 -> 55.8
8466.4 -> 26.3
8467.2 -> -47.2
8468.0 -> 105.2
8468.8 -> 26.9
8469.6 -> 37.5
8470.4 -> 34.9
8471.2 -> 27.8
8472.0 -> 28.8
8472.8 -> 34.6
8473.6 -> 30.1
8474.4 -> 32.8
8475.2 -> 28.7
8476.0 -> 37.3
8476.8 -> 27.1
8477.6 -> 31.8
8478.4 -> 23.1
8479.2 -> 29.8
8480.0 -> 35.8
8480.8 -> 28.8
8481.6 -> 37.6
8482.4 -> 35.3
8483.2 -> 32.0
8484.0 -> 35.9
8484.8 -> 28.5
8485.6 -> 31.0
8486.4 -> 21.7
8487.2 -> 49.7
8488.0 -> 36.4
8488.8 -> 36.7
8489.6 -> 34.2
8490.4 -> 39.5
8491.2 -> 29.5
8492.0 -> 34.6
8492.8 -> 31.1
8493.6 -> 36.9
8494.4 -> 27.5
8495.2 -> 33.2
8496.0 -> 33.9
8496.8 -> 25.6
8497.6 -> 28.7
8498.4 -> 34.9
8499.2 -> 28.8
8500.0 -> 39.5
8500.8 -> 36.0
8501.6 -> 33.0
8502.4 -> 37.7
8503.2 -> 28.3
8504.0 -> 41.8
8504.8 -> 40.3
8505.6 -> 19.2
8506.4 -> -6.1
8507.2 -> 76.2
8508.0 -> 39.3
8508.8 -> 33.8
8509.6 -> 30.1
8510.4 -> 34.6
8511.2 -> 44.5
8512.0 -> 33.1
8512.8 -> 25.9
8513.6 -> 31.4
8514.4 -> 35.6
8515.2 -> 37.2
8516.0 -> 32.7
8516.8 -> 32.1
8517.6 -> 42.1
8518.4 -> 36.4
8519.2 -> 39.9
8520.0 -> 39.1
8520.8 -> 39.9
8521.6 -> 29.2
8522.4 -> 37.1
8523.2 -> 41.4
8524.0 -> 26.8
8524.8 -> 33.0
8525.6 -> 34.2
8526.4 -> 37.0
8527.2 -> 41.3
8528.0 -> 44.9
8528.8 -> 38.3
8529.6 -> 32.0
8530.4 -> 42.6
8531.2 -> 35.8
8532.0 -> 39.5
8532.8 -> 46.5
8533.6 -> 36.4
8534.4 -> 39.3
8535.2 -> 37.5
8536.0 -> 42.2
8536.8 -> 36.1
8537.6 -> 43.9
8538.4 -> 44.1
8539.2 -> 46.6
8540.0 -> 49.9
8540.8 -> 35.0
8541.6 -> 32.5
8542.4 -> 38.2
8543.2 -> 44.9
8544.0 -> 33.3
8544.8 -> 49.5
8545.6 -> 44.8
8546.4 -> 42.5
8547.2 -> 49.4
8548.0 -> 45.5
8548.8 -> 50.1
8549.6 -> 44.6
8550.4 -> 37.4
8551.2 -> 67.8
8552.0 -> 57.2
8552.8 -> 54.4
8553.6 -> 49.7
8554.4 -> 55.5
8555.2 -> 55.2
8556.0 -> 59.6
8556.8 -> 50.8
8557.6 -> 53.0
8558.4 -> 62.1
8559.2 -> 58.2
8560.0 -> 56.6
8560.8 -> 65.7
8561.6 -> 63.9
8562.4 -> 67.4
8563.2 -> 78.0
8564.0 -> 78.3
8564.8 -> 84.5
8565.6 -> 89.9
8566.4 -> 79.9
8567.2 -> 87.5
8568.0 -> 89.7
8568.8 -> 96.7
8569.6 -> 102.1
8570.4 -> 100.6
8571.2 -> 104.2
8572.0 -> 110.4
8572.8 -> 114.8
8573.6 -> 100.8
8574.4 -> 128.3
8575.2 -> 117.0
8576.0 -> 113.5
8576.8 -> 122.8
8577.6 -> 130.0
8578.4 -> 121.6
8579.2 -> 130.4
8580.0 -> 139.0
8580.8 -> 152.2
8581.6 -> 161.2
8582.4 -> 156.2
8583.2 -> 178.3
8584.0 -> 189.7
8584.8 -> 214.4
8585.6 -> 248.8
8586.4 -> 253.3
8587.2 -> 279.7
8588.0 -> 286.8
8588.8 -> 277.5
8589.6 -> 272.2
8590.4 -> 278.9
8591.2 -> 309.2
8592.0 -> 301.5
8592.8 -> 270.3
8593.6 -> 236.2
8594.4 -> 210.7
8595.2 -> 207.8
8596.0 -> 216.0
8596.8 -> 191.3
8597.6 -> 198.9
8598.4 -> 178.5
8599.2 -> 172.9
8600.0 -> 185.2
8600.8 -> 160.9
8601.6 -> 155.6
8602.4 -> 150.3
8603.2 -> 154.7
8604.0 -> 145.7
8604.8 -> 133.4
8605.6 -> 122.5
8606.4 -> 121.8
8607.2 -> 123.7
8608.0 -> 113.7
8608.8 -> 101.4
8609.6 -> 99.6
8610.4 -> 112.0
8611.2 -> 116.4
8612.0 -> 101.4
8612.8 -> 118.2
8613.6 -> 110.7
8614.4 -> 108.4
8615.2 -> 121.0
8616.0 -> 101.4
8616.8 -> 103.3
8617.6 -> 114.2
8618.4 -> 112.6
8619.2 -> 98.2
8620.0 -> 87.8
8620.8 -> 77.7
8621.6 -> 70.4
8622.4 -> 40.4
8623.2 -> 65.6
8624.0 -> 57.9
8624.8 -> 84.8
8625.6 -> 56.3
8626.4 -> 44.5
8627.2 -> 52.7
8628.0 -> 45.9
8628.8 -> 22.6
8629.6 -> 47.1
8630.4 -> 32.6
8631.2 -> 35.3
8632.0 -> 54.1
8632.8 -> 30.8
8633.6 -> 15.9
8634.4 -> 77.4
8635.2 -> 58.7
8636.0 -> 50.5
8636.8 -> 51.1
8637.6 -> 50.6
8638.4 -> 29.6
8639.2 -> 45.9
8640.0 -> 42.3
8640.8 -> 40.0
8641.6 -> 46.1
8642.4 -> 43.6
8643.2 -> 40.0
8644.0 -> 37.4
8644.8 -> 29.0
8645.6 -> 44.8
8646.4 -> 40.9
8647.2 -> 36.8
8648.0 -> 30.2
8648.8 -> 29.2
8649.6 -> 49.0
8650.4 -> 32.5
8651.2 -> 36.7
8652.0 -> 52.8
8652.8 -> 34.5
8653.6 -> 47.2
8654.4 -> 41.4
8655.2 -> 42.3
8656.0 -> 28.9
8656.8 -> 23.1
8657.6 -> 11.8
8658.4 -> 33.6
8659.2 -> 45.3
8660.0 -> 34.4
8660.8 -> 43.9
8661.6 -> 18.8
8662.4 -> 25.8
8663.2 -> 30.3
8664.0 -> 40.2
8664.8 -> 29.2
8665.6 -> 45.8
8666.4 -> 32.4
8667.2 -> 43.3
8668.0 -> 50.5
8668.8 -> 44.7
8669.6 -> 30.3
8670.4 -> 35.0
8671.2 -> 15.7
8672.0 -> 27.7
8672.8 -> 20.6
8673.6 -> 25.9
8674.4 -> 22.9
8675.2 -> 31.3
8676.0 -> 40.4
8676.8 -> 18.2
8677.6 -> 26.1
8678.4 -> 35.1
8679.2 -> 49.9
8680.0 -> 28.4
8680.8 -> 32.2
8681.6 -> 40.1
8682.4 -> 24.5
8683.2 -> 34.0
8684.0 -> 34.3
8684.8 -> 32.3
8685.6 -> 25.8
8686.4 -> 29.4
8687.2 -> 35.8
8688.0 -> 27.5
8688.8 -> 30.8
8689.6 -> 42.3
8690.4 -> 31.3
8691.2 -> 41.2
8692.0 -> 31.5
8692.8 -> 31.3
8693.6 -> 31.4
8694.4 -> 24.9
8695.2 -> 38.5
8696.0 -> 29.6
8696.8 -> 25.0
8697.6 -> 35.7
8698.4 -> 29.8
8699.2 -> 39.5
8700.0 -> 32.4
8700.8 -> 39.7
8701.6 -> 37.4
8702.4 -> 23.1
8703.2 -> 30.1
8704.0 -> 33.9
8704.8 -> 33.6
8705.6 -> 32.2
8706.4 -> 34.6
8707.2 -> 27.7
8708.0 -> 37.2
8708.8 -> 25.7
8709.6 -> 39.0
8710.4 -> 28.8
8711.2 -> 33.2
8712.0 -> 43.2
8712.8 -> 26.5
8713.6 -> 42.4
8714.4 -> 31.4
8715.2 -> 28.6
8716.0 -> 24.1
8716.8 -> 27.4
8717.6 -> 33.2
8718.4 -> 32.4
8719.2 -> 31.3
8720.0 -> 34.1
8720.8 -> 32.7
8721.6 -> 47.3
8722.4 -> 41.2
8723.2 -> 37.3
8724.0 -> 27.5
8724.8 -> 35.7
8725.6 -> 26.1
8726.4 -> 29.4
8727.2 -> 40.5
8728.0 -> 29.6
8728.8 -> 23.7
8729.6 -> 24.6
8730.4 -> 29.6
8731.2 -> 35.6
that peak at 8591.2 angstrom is H-alpha 6563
